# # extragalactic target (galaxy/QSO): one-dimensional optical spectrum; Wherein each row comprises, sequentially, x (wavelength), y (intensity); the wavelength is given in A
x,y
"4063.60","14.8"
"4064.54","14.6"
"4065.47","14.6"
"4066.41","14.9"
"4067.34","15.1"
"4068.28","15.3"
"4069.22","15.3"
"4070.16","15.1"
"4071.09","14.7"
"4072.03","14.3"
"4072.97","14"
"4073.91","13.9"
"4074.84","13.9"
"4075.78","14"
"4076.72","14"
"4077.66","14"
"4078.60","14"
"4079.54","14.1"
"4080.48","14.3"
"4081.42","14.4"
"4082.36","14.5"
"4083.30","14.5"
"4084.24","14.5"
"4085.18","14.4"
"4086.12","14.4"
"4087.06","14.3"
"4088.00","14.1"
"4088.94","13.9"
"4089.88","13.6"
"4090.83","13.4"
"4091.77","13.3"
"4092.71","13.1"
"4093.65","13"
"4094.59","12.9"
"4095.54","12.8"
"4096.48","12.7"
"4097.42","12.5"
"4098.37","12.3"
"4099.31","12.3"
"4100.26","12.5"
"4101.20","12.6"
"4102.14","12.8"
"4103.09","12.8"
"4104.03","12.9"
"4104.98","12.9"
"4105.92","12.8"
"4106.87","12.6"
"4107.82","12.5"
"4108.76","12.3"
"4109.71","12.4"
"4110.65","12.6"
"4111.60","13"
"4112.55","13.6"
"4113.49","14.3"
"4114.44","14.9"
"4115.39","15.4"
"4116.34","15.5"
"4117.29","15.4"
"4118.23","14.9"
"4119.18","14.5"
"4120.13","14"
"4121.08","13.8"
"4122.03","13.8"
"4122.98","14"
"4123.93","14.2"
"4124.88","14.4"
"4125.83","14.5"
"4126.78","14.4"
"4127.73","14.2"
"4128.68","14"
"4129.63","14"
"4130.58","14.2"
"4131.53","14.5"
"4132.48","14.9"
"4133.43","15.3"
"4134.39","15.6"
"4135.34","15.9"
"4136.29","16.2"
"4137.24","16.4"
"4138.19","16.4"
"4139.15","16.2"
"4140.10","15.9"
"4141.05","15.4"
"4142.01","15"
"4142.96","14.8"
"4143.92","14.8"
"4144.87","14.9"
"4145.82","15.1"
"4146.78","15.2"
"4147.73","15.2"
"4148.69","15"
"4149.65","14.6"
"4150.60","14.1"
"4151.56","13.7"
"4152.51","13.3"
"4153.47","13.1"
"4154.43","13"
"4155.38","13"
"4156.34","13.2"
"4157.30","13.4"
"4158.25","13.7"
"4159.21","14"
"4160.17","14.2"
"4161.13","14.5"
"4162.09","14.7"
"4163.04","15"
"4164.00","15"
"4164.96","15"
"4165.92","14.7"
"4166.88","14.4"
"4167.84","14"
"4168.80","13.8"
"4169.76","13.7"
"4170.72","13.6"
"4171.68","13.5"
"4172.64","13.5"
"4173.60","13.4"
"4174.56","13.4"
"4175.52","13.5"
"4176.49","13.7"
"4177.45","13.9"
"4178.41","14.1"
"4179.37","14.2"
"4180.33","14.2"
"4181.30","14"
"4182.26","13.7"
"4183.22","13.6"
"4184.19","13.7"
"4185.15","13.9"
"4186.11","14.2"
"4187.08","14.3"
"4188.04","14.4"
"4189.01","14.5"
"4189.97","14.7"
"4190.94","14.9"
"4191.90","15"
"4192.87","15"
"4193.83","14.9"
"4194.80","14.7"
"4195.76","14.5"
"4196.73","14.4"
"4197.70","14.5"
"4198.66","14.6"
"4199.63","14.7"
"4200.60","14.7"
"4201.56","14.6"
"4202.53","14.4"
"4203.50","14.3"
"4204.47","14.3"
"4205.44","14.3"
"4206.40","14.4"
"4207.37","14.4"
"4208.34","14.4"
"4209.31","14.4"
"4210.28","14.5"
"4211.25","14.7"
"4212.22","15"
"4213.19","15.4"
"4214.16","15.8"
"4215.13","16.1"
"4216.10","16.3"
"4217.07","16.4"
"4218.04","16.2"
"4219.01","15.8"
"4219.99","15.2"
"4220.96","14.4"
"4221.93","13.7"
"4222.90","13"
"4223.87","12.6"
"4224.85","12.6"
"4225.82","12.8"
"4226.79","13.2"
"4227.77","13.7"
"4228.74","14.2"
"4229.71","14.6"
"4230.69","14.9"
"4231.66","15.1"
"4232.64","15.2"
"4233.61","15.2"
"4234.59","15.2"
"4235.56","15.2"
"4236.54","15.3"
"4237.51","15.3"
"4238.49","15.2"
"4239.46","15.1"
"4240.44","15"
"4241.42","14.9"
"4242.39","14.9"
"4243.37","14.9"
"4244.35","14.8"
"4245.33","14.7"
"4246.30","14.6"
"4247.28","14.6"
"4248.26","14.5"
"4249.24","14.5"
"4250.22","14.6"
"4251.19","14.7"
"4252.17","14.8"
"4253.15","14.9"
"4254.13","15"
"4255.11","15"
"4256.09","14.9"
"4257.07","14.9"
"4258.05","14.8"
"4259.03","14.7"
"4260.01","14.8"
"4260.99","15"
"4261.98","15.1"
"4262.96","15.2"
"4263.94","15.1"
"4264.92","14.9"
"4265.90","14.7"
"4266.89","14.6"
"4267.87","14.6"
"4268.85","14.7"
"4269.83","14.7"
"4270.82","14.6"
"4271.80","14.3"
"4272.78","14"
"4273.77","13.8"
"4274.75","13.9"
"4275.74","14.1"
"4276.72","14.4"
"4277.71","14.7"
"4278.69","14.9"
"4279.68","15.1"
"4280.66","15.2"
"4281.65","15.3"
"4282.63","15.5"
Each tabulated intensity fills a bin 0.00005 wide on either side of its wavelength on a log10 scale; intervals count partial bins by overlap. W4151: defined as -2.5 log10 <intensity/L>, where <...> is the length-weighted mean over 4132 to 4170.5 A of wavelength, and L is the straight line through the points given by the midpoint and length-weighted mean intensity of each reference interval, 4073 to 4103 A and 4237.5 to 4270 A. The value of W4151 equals -0.04 mag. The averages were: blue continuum 13.6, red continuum 14.8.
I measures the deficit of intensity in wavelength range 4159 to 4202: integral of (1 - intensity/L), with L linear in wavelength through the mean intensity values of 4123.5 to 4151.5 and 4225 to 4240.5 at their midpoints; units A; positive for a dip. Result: 1.7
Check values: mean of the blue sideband 15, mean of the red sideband 14.7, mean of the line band 14.3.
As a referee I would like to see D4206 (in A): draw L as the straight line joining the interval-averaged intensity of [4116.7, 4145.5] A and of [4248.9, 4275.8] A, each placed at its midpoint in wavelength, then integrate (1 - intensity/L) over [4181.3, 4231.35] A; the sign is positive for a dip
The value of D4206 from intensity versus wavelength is 0.93 A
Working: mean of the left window 14.9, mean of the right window 14.7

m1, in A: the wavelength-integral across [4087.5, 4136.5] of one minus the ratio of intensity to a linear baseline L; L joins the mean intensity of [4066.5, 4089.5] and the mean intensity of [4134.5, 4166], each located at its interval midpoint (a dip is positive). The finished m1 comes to 2.7 A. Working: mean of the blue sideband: 14.4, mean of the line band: 13.7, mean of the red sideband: 14.7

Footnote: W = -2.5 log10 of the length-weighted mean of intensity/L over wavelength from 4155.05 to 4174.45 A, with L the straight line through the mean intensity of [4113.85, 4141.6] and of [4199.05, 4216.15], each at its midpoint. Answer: 0.06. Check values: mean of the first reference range 14.9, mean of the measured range 14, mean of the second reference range 14.8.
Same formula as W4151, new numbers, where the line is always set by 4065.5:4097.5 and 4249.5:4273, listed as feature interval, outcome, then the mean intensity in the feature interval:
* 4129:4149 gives -0.07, 15.3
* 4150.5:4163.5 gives 0.05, 13.8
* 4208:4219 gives -0.06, 15.4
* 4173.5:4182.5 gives 0.05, 13.8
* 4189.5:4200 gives -0.01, 14.7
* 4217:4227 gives 0.04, 14.1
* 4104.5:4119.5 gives 0.04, 13.7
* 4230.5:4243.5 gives -0.03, 15.1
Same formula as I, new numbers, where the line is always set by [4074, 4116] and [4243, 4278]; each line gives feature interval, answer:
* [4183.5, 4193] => -0.19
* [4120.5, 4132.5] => -0.44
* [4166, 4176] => 0.21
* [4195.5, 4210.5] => -0.22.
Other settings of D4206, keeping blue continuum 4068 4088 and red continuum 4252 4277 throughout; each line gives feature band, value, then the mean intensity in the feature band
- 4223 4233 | 0.5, 13.8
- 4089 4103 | 1.5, 12.9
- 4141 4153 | -0.2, 14.7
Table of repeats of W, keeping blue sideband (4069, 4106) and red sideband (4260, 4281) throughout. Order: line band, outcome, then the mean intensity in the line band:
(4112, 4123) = -0.054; 14.5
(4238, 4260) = -0.022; 14.8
